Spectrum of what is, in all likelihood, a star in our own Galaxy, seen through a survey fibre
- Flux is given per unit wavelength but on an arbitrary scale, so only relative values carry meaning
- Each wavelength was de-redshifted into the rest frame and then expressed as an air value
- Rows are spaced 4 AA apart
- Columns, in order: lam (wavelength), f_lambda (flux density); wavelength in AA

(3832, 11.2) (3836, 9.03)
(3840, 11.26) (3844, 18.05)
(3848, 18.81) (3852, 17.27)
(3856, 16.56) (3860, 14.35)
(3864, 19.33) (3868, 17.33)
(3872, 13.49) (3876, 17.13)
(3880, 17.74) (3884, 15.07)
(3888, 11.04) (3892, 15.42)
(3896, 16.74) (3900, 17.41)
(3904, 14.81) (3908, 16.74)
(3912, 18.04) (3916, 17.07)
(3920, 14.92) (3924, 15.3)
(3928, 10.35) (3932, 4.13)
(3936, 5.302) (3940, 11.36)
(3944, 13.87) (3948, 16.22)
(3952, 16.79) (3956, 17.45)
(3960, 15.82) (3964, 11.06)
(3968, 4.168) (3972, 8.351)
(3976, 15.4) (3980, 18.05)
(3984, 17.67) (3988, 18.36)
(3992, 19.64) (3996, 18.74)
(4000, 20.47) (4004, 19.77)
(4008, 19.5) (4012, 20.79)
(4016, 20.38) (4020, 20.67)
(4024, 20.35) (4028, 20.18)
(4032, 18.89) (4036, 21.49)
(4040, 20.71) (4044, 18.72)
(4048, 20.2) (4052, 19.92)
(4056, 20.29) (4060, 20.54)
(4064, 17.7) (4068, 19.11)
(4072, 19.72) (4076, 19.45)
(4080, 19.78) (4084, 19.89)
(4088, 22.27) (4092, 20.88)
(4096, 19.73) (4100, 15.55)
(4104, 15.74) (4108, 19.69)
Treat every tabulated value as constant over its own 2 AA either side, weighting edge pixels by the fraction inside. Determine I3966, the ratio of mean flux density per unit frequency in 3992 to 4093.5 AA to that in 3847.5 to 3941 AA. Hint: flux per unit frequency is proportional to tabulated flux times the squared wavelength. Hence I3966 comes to 1.5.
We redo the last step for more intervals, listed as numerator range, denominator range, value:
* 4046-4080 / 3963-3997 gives 1.40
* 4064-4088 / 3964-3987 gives 1.61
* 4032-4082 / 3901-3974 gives 1.62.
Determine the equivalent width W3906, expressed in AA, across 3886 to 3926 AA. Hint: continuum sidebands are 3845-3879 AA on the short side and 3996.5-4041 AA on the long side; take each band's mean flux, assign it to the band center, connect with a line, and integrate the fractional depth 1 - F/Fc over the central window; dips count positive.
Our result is 4.62 AA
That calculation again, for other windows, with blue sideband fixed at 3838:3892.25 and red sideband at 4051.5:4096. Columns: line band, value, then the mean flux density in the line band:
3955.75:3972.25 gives 6.26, 11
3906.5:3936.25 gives 6.77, 13.1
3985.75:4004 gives -0.89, 19.3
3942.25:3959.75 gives 1.50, 16.1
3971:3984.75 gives 2.30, 15.1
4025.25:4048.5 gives -0.96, 20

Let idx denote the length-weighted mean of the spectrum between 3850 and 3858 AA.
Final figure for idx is 16.9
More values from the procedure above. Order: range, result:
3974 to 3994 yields 17.8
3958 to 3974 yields 9.85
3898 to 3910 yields 16.3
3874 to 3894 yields 15.3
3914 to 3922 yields 16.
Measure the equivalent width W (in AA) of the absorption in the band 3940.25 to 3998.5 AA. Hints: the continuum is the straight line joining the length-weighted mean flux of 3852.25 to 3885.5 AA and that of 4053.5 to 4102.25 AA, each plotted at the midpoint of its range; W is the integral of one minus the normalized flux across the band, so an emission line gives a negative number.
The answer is 9.5 AA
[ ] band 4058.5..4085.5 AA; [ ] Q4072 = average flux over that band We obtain 19.4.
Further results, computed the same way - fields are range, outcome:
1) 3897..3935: 14.1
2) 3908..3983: 13.1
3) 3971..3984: 14.9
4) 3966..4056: 18.3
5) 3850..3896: 15.9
